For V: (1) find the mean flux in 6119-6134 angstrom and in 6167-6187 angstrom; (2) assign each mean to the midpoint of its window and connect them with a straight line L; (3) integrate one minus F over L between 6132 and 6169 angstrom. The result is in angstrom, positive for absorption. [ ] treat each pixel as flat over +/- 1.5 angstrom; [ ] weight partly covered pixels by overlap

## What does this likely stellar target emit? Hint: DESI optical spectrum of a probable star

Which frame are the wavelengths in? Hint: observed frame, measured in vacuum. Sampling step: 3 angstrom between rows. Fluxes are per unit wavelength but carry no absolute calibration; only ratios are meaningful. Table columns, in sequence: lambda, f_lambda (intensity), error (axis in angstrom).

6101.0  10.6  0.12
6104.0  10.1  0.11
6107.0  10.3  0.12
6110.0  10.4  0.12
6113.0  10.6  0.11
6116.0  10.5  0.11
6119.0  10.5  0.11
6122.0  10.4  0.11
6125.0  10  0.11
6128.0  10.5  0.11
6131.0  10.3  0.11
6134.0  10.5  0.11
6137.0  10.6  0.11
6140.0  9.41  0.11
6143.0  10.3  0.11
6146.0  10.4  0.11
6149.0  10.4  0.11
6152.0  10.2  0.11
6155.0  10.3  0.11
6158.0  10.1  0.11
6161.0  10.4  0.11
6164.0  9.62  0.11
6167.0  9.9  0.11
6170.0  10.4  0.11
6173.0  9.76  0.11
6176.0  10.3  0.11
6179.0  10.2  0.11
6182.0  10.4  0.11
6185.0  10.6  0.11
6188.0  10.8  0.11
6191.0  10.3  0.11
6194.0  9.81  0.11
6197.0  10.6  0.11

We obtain 0.4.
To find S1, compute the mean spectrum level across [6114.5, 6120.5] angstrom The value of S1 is 10.5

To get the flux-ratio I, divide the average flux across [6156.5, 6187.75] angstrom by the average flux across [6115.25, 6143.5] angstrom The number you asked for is 0.99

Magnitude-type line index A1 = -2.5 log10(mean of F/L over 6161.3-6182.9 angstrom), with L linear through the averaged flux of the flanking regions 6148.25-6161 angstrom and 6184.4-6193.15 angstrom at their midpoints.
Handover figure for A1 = 0.031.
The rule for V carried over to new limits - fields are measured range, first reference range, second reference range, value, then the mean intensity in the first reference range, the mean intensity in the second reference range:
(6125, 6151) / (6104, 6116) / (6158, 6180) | -0.1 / 10.4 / 10.1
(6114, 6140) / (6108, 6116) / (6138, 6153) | 0.0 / 10.5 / 10.2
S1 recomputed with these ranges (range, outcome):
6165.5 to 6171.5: 10.2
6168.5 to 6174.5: 10.1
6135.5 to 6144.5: 10.1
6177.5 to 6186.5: 10.4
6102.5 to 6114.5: 10.3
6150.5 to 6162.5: 10.2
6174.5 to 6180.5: 10.2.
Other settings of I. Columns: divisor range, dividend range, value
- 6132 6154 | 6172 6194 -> 1.01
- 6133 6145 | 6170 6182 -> 1.00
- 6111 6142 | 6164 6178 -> 0.97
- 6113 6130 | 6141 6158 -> 0.99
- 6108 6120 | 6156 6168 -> 0.96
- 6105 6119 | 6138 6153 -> 0.97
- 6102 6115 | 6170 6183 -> 0.98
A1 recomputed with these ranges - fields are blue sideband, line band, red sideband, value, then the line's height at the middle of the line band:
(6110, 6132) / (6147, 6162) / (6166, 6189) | 0.006 mag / 10.3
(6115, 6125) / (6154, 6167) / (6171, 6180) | 0.011 mag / 10.2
